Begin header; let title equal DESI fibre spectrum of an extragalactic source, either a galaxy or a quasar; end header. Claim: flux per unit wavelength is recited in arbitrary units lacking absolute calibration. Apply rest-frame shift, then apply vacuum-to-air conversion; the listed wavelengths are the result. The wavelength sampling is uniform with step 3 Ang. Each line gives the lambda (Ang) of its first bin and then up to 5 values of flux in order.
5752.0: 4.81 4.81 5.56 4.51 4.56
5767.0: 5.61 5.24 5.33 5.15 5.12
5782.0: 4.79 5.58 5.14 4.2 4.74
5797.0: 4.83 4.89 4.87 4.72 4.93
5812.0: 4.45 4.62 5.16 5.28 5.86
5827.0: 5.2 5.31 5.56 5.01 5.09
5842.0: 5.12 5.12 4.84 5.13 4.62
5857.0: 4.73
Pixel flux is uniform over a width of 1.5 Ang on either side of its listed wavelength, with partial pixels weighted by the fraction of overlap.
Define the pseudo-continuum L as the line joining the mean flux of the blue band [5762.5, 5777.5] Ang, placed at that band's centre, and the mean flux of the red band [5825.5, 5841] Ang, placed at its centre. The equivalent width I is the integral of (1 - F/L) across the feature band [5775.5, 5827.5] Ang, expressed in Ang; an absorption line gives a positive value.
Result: 2.38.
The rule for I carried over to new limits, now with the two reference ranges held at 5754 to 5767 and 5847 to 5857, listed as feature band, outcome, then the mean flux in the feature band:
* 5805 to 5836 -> -1.5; 5.11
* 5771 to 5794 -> -0.5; 5.03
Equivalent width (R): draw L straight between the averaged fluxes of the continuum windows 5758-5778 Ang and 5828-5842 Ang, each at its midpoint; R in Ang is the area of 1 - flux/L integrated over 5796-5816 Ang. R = 1.6 Ang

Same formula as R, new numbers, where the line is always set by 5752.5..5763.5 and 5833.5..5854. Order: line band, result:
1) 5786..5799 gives 0.52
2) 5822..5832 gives -0.87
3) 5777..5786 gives -0.35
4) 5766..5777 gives -0.89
